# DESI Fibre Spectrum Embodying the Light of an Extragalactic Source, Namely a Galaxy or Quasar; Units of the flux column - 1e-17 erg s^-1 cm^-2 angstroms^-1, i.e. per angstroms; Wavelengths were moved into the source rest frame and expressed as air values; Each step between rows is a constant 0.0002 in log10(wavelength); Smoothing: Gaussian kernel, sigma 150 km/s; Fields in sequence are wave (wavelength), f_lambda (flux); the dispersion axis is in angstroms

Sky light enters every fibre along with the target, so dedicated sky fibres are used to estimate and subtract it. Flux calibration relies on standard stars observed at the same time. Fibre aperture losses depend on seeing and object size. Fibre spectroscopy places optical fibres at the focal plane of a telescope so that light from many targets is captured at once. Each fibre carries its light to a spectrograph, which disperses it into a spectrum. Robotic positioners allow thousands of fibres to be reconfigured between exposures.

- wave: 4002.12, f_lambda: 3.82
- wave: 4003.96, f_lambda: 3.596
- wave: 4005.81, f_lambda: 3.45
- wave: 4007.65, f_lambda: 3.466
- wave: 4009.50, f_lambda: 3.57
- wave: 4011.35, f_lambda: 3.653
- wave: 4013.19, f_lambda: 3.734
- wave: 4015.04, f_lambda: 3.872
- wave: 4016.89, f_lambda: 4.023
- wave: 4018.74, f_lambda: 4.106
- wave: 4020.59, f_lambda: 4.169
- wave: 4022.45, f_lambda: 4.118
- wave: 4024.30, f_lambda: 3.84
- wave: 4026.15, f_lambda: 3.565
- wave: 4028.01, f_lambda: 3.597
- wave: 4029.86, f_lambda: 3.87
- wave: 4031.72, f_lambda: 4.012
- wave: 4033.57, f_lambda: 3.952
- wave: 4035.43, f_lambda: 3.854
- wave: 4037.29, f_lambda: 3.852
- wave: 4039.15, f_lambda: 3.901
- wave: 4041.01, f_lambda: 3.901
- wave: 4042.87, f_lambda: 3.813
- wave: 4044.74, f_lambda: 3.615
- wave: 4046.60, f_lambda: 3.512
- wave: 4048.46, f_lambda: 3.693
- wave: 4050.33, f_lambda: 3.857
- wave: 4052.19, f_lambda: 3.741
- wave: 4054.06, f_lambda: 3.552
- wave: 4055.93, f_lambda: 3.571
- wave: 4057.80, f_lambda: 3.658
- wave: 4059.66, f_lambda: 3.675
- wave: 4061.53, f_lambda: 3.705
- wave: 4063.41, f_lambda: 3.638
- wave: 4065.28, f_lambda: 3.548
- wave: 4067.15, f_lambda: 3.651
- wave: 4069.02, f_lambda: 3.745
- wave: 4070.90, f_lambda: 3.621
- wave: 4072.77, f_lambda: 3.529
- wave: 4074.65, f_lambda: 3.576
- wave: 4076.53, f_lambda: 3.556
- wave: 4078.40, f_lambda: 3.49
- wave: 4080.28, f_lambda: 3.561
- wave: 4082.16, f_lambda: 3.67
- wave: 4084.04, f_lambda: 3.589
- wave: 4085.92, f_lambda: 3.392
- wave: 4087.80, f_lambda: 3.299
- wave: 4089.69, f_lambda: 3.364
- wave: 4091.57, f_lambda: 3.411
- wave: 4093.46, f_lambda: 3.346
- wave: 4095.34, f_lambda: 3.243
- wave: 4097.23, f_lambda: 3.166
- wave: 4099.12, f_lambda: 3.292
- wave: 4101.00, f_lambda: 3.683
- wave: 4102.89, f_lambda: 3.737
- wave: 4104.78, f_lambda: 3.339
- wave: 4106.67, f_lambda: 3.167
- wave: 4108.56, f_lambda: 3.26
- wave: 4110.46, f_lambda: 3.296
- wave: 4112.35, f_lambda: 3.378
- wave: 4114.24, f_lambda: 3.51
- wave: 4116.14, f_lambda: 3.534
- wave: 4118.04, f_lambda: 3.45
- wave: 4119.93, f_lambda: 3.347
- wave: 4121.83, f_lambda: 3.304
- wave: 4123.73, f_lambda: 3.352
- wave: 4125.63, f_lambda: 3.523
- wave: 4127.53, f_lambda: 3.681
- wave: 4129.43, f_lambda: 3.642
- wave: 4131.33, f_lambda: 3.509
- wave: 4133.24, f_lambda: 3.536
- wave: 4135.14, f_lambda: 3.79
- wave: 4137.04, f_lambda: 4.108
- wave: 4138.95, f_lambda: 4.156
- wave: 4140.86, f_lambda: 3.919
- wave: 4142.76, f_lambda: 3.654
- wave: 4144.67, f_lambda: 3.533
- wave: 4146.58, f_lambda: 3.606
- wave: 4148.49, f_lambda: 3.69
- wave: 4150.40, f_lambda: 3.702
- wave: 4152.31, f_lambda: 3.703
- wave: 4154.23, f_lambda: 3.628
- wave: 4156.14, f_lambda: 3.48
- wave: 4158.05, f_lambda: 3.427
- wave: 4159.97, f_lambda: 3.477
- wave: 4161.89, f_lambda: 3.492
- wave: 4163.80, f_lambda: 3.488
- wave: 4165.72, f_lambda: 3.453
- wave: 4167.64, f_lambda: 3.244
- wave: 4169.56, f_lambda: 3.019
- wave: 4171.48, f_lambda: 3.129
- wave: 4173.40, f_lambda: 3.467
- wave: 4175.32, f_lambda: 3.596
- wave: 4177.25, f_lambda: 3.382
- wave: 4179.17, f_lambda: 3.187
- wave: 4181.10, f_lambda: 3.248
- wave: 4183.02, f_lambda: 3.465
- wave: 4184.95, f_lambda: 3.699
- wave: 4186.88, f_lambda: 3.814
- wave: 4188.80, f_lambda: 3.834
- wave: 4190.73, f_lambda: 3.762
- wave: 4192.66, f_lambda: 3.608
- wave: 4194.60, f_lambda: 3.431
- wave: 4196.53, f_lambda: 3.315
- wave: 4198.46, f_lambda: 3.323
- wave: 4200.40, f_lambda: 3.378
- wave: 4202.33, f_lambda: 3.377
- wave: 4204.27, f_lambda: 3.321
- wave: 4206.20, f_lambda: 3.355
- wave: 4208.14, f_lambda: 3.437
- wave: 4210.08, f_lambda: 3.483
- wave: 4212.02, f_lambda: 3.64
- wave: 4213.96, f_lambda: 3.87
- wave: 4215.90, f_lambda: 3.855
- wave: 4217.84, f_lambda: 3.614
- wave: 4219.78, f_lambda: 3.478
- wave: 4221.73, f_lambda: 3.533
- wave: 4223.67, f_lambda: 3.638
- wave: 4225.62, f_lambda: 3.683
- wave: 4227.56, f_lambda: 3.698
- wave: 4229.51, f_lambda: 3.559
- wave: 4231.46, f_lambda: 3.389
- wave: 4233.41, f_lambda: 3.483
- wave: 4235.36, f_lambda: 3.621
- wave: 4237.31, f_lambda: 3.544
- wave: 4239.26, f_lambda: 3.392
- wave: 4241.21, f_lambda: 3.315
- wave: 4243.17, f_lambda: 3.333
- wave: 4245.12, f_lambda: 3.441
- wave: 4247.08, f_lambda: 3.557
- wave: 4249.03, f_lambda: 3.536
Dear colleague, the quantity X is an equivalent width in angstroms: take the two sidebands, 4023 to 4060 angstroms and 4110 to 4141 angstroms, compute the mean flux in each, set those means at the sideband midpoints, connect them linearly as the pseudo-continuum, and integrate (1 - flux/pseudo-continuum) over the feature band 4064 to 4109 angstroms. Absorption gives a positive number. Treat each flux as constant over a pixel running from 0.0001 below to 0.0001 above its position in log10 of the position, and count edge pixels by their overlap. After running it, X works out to 2.4 angstroms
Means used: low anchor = 3.76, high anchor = 3.59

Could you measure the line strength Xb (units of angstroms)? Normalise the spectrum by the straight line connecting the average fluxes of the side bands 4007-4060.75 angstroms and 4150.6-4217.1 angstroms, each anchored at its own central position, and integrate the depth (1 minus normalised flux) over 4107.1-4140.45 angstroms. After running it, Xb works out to 0.48 angstroms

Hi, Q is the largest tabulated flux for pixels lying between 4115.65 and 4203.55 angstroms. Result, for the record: 4.156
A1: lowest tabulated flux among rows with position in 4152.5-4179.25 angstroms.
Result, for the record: 3.019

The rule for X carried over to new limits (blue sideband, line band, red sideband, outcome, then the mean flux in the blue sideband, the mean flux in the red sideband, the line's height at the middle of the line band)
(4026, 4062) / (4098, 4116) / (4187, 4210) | 1.1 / 3.75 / 3.48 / 3.64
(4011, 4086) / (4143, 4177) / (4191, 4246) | 1.0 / 3.74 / 3.51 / 3.59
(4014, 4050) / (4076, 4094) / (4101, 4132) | 0.7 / 3.85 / 3.45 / 3.6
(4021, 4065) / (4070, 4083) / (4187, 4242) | 0.5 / 3.76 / 3.54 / 3.72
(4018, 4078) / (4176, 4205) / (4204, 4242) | 0.9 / 3.75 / 3.55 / 3.59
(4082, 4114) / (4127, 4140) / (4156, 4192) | -1.4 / 3.39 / 3.46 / 3.42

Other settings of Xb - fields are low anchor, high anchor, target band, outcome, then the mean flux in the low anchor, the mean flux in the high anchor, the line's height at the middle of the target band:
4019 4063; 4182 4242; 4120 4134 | 0.6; 3.79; 3.55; 3.67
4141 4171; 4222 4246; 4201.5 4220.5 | -0.2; 3.51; 3.51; 3.51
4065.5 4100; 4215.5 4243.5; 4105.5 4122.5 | 0.6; 3.47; 3.54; 3.49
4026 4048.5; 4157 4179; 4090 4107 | 1.0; 3.79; 3.37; 3.6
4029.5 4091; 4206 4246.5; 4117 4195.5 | 1.0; 3.66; 3.54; 3.59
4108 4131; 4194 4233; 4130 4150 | -1.7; 3.44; 3.52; 3.46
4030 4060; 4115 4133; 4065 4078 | 0.2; 3.76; 3.48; 3.67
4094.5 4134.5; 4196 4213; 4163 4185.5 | 0.4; 3.43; 3.41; 3.41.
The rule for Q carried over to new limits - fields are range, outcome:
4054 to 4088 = 3.745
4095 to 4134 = 3.737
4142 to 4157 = 3.703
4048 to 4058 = 3.857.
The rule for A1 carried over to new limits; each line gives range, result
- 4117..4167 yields 3.304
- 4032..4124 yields 3.166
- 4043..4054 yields 3.512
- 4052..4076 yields 3.529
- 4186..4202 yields 3.315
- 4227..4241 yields 3.389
